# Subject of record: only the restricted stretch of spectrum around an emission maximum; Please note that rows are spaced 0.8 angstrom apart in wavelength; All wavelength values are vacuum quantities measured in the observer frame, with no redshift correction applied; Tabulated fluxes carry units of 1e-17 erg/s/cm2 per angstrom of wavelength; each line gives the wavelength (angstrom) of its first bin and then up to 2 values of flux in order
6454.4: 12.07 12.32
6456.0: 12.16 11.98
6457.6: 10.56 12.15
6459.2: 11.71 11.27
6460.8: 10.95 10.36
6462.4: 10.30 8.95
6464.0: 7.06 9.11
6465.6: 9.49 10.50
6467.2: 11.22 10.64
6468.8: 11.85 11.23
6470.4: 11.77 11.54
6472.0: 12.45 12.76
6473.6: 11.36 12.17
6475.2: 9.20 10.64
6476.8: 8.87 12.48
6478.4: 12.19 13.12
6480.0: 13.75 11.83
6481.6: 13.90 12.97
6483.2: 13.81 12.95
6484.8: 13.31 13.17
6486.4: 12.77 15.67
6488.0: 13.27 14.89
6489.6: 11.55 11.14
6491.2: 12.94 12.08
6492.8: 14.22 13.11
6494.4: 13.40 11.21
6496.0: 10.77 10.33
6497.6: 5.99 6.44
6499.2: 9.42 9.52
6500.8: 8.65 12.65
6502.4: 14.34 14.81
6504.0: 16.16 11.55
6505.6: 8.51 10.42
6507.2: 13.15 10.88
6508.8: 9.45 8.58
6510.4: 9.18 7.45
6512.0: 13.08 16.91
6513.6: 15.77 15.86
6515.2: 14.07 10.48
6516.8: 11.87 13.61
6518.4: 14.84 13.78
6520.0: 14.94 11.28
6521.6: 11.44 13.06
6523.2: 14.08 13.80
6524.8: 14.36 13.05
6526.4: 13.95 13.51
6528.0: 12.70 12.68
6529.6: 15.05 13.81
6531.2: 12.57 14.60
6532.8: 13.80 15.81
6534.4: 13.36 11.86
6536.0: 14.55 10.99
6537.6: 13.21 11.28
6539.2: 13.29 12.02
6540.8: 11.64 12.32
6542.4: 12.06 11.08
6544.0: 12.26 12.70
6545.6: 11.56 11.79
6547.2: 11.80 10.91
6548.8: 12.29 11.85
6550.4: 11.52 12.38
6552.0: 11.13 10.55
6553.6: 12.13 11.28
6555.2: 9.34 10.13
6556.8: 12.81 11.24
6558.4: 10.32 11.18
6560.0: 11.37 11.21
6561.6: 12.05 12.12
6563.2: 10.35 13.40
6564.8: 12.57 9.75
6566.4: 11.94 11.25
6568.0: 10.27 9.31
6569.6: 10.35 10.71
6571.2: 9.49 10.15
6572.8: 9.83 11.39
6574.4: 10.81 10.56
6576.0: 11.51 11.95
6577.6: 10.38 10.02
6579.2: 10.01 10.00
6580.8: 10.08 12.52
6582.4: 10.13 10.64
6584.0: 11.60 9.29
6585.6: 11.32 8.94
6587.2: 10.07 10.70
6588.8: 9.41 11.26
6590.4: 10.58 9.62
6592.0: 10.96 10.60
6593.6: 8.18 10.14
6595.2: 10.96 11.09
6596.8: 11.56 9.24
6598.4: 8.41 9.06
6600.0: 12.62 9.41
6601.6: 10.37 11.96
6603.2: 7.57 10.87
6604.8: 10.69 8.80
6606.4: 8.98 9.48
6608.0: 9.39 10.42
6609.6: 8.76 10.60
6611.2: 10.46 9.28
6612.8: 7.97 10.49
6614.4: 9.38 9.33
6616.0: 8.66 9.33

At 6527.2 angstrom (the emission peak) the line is C IV 1549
